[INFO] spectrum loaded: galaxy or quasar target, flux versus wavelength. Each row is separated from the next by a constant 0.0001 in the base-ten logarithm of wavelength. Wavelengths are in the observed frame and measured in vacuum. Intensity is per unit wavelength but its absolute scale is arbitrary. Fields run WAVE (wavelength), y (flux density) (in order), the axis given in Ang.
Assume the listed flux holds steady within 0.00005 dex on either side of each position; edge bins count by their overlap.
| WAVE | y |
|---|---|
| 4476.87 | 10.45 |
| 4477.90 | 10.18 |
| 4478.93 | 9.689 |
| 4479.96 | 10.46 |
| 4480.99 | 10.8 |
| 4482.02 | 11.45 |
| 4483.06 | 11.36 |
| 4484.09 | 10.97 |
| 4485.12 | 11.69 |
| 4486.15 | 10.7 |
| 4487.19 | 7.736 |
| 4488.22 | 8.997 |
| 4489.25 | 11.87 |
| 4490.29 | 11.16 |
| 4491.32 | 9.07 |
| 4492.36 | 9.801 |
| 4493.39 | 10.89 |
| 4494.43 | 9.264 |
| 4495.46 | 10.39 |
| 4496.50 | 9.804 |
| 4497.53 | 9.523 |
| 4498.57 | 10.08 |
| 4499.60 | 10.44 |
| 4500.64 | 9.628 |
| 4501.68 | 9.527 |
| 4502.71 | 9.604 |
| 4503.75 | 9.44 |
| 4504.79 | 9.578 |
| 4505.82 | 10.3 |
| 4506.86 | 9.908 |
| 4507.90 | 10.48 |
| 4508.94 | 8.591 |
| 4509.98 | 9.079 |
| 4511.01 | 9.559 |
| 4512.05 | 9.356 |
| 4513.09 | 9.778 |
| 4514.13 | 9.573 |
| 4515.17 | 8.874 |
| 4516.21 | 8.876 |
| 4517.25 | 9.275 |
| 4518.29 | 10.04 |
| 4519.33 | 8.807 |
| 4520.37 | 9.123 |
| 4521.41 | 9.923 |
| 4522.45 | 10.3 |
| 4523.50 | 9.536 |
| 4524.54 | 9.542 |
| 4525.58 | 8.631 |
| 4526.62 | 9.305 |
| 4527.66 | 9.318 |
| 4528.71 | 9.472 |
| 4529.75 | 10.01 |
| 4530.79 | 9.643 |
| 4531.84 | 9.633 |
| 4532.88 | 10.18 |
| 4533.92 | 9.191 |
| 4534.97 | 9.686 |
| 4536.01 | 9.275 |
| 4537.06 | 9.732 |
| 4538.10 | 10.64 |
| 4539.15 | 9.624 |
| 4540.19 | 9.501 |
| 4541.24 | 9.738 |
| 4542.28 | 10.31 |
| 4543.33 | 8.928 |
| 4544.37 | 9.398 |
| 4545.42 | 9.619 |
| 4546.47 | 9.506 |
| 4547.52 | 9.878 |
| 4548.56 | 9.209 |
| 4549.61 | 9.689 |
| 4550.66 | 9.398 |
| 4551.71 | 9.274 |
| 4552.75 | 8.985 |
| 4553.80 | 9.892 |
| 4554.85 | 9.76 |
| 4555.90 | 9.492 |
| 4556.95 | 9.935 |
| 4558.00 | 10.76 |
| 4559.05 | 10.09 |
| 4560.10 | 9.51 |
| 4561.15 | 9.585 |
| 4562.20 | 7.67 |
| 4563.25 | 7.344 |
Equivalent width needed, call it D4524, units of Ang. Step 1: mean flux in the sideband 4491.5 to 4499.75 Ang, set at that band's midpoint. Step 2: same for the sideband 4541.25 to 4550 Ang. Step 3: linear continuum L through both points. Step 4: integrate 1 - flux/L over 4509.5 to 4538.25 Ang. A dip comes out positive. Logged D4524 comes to 0.73 Ang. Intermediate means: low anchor 9.97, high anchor 9.58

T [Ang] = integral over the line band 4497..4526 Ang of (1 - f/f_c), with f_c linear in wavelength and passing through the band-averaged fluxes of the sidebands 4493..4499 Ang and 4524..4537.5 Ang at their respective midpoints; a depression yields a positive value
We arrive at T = 0.6 Ang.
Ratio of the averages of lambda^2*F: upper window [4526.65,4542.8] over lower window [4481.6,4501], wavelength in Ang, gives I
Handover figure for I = 0.97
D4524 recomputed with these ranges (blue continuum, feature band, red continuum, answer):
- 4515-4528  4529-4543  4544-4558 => -0.43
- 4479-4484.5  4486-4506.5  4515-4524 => 0.91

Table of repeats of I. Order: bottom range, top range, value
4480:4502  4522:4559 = 0.96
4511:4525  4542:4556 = 1.02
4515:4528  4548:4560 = 1.05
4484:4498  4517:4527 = 0.95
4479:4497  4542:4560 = 0.96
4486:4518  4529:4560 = 1.02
